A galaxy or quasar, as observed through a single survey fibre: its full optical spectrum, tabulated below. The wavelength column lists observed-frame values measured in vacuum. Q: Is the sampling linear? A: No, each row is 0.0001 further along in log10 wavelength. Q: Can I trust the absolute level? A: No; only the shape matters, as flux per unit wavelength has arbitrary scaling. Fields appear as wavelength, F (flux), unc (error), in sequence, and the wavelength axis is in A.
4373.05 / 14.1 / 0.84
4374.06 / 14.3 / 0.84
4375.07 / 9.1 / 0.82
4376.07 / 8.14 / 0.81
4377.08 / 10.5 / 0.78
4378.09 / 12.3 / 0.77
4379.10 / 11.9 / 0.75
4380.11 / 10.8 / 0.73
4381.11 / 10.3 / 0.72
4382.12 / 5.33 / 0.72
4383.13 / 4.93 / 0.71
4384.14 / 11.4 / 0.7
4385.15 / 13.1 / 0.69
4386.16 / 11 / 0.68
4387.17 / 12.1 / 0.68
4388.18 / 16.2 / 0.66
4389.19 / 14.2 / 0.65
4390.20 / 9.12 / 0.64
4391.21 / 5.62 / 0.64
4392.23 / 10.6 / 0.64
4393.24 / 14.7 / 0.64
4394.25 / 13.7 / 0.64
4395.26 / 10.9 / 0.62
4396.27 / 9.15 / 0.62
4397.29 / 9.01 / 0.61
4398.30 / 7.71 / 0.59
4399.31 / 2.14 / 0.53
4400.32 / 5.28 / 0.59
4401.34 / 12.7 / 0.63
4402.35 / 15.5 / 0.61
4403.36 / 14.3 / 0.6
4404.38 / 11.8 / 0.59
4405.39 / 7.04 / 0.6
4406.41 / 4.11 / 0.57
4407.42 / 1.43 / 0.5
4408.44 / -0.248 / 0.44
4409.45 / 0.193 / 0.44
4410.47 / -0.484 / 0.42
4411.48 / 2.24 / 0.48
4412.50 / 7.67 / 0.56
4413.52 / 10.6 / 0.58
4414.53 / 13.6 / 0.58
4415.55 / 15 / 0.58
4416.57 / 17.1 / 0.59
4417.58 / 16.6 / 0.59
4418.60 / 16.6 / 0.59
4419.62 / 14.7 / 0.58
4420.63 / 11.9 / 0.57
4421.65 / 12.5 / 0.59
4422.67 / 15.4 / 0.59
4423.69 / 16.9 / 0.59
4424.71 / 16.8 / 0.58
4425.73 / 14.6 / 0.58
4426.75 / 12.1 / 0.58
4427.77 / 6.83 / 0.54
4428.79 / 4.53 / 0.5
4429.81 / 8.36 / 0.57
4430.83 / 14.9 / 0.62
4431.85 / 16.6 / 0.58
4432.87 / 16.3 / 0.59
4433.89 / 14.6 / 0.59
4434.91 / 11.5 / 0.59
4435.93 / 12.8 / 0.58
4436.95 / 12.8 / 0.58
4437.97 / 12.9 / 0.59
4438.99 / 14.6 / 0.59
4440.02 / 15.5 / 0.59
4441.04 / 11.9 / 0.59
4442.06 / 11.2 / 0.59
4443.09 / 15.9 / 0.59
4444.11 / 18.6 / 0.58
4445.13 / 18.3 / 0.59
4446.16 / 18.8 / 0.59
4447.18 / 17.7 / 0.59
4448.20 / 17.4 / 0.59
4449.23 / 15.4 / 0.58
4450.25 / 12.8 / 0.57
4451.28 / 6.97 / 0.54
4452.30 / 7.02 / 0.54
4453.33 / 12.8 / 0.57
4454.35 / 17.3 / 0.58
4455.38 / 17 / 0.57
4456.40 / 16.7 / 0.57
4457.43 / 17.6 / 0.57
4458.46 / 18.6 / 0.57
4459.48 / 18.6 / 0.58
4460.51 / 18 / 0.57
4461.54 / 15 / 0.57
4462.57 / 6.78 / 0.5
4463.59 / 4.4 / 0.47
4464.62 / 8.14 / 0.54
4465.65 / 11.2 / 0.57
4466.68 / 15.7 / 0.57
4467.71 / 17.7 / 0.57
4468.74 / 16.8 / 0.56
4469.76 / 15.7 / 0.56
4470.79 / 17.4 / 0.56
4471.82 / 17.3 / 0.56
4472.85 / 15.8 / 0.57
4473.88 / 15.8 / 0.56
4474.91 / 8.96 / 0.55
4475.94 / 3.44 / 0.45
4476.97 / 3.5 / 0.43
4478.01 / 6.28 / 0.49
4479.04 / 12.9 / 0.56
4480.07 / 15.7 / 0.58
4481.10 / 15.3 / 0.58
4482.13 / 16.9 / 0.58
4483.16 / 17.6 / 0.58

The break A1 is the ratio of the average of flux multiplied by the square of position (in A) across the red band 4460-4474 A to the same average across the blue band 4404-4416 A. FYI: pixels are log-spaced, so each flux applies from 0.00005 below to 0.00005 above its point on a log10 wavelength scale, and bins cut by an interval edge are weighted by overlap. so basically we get 2.4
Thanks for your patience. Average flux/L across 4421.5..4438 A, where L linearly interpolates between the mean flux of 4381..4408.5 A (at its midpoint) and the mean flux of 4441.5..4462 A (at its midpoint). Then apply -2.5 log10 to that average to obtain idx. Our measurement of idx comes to 0.019 mag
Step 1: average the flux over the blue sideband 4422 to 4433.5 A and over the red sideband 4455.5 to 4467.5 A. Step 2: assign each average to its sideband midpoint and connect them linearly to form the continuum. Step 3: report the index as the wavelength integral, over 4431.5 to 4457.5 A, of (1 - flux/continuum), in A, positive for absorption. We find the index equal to -2.2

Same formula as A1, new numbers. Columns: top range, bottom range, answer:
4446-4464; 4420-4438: 1.12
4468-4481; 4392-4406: 1.27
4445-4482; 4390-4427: 1.37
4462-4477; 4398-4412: 2.11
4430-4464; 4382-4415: 1.69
